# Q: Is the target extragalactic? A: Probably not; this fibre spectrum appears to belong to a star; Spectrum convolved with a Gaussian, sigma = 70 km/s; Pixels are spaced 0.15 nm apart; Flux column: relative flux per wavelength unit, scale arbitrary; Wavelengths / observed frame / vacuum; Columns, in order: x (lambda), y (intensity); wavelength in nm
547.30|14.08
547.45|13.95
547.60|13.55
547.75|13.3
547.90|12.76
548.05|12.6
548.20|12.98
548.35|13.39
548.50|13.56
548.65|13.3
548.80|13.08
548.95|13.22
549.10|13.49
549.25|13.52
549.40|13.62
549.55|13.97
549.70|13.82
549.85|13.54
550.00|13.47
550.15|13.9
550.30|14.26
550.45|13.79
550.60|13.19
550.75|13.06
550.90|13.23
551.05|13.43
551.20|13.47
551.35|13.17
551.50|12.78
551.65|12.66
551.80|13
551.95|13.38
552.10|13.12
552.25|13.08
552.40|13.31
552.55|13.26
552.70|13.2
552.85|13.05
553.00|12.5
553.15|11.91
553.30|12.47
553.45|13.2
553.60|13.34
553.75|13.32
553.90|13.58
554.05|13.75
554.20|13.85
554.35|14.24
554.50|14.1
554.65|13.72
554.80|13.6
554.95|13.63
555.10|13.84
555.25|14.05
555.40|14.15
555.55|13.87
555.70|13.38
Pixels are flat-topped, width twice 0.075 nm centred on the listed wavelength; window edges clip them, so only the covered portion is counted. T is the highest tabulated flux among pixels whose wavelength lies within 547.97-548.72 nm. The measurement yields 13.56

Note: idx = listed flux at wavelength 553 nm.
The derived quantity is 12.5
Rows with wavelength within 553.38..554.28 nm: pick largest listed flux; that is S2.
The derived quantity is 13.85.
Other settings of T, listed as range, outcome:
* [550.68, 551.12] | 13.43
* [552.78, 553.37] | 13.05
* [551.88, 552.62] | 13.38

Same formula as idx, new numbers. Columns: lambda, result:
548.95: 13.22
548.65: 13.3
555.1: 13.84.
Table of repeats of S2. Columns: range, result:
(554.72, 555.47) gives 14.15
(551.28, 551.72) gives 13.17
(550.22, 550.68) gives 14.26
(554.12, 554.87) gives 14.24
